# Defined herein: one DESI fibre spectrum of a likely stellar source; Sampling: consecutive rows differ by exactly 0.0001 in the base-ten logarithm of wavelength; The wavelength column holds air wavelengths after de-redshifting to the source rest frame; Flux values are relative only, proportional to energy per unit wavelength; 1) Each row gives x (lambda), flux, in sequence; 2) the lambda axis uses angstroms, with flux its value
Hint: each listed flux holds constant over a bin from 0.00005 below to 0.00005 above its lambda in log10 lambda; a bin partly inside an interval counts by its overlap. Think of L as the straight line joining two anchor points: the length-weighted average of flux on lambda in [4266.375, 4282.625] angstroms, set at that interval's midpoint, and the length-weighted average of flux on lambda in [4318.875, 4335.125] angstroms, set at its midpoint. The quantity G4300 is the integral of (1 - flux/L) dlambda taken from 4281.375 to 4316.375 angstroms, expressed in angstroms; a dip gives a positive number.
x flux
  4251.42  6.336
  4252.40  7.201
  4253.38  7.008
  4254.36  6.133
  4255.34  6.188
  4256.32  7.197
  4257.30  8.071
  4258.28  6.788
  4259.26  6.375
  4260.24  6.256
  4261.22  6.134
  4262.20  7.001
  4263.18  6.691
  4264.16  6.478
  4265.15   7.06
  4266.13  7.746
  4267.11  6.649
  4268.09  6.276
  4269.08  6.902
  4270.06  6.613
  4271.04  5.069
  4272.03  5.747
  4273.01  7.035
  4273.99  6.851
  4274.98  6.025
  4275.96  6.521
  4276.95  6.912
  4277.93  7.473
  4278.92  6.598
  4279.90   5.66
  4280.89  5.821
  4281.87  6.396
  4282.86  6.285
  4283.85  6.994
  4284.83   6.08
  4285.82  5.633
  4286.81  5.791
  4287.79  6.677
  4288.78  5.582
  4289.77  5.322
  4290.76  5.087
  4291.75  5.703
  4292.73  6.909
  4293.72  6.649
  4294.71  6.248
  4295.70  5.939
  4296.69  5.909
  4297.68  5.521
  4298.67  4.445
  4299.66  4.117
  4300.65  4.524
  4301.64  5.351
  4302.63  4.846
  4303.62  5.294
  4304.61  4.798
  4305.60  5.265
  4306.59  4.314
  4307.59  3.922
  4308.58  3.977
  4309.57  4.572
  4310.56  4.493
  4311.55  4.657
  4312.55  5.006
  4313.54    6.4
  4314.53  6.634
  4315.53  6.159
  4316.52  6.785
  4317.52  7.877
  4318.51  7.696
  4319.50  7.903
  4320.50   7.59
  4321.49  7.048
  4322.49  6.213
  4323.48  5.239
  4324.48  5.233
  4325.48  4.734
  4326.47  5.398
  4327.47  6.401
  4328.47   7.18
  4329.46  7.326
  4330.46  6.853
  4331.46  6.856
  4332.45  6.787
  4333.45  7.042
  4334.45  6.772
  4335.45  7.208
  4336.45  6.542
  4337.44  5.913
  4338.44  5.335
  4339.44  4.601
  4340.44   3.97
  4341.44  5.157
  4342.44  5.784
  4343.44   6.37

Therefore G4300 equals 5.4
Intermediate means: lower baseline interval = 6.43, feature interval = 5.48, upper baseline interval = 6.55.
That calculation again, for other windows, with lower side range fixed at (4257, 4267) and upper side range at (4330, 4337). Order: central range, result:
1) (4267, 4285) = 1.1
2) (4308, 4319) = 1.7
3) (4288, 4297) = 1.2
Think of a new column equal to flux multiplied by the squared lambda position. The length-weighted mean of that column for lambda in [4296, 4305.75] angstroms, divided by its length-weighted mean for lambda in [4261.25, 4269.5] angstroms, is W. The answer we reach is 0.75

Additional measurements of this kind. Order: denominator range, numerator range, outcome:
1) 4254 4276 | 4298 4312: 0.71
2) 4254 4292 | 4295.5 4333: 0.92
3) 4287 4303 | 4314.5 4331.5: 1.20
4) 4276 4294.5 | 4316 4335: 1.10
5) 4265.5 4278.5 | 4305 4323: 0.91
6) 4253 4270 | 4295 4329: 0.85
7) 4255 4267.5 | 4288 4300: 0.84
